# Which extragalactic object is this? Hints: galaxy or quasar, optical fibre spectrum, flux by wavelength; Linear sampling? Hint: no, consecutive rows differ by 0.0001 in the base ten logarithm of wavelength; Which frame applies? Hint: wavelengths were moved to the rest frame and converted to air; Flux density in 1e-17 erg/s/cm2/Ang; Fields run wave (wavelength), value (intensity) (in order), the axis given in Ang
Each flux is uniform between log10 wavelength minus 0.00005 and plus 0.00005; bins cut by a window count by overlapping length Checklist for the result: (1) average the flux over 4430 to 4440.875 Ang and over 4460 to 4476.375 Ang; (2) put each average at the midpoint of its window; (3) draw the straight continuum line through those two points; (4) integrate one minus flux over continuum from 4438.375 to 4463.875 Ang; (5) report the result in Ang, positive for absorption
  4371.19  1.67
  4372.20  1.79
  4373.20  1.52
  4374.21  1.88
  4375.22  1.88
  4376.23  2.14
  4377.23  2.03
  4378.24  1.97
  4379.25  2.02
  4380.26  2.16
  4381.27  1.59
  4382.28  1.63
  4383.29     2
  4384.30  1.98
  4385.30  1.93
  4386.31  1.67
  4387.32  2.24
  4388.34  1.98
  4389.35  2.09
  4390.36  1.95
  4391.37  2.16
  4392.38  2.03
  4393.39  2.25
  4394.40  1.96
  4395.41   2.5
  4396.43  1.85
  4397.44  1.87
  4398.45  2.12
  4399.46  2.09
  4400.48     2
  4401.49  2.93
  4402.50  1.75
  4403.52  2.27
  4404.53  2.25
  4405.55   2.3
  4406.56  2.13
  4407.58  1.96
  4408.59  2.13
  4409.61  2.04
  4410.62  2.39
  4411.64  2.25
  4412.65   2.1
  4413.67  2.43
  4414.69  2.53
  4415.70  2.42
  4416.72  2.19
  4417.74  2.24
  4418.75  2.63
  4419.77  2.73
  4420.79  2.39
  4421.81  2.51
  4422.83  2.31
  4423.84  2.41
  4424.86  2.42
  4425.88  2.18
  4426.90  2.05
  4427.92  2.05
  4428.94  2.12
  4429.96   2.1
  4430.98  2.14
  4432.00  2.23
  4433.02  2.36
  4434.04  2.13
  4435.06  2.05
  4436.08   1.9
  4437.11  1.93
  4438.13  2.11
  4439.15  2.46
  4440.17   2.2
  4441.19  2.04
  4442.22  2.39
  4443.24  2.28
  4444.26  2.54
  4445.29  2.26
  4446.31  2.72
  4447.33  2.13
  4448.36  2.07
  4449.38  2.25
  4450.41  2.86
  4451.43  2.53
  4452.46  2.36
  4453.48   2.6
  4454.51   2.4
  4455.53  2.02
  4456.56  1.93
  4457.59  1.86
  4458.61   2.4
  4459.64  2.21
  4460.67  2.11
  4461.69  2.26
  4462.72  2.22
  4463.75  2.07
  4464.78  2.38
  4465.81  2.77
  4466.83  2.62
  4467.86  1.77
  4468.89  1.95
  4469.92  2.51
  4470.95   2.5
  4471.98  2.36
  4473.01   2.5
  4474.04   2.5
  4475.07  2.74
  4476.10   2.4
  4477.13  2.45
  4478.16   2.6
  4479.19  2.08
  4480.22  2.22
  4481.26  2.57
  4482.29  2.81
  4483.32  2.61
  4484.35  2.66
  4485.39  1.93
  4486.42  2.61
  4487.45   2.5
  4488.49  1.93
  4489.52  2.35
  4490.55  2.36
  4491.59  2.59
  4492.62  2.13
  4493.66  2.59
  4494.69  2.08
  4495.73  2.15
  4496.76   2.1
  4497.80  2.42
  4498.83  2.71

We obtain -0.5 Ang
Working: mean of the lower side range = 2.15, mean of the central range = 2.29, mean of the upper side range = 2.35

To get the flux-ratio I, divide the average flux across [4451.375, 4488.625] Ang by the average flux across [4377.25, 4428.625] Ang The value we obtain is 1.1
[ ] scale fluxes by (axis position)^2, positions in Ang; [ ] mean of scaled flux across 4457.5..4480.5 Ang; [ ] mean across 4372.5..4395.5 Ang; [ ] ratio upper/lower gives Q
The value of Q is 1.23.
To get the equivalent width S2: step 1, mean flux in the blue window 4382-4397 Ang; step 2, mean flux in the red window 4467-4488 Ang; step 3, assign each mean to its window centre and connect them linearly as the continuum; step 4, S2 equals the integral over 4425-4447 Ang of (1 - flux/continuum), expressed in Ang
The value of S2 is 0.2 Ang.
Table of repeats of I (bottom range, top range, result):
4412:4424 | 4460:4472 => 0.95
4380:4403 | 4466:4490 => 1.18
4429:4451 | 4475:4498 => 1.06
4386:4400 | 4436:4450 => 1.09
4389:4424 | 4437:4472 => 1.03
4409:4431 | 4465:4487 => 1.06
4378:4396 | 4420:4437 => 1.10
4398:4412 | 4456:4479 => 1.06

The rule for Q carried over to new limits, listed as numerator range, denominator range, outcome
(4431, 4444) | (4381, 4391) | 1.16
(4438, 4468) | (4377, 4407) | 1.15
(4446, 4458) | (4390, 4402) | 1.10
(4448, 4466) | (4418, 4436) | 1.02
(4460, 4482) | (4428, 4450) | 1.09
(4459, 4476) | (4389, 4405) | 1.14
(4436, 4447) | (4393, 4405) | 1.07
